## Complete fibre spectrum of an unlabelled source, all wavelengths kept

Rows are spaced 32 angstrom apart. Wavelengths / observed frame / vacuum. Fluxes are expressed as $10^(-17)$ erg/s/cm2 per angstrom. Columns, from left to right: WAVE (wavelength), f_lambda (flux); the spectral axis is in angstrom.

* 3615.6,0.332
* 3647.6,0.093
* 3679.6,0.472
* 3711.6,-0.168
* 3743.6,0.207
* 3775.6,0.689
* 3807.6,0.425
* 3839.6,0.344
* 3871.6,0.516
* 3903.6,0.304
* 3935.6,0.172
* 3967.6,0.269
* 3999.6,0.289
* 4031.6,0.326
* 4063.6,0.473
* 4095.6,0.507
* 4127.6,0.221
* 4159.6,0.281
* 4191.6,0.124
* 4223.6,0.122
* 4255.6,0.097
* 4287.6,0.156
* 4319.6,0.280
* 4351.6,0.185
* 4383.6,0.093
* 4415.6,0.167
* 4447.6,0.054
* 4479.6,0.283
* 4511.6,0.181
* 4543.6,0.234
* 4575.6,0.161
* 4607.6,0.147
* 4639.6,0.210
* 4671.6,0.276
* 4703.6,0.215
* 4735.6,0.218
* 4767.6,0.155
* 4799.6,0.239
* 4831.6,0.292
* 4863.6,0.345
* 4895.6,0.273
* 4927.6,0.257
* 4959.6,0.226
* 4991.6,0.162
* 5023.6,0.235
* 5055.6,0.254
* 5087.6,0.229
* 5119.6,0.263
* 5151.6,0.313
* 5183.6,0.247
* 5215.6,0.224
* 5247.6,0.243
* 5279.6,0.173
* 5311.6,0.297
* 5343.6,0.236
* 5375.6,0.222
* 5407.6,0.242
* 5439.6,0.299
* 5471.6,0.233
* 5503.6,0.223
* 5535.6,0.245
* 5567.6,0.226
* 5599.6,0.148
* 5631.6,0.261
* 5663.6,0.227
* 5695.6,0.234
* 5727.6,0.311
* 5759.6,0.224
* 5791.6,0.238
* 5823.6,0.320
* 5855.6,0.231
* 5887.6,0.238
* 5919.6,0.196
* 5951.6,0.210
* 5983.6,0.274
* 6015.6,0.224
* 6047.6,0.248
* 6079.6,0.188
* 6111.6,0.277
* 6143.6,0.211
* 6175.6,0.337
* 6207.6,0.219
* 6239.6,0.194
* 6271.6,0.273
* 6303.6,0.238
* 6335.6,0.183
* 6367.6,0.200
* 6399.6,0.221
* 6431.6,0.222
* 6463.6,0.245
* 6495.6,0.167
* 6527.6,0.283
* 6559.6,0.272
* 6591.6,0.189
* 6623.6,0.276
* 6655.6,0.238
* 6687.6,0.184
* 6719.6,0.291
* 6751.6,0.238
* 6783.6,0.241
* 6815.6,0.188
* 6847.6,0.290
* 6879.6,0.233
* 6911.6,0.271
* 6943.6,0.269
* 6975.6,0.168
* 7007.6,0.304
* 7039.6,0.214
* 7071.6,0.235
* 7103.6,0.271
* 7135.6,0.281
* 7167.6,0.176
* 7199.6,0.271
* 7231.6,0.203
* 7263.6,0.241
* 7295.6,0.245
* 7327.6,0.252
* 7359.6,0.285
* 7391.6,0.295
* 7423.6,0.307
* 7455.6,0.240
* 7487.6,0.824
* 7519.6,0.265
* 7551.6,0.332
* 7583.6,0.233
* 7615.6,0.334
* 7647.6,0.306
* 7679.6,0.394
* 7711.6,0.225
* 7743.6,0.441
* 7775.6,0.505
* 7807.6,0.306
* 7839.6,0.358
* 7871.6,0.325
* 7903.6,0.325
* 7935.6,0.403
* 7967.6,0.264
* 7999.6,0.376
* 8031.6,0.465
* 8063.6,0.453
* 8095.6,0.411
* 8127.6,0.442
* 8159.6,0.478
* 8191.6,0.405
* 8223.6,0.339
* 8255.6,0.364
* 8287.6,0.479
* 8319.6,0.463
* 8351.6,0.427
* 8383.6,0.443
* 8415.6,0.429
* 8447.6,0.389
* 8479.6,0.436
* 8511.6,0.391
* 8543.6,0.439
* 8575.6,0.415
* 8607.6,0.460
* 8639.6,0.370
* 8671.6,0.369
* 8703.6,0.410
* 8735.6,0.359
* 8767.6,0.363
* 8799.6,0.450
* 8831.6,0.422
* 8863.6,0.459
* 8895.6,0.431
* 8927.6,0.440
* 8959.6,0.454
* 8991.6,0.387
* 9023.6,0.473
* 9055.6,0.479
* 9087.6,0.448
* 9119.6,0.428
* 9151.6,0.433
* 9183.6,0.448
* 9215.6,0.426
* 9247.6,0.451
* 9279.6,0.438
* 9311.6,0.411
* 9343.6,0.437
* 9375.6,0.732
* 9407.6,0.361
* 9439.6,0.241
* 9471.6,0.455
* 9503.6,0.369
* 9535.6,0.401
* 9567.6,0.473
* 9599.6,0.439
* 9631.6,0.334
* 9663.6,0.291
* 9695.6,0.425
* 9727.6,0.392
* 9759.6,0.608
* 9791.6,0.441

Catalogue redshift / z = 1.009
